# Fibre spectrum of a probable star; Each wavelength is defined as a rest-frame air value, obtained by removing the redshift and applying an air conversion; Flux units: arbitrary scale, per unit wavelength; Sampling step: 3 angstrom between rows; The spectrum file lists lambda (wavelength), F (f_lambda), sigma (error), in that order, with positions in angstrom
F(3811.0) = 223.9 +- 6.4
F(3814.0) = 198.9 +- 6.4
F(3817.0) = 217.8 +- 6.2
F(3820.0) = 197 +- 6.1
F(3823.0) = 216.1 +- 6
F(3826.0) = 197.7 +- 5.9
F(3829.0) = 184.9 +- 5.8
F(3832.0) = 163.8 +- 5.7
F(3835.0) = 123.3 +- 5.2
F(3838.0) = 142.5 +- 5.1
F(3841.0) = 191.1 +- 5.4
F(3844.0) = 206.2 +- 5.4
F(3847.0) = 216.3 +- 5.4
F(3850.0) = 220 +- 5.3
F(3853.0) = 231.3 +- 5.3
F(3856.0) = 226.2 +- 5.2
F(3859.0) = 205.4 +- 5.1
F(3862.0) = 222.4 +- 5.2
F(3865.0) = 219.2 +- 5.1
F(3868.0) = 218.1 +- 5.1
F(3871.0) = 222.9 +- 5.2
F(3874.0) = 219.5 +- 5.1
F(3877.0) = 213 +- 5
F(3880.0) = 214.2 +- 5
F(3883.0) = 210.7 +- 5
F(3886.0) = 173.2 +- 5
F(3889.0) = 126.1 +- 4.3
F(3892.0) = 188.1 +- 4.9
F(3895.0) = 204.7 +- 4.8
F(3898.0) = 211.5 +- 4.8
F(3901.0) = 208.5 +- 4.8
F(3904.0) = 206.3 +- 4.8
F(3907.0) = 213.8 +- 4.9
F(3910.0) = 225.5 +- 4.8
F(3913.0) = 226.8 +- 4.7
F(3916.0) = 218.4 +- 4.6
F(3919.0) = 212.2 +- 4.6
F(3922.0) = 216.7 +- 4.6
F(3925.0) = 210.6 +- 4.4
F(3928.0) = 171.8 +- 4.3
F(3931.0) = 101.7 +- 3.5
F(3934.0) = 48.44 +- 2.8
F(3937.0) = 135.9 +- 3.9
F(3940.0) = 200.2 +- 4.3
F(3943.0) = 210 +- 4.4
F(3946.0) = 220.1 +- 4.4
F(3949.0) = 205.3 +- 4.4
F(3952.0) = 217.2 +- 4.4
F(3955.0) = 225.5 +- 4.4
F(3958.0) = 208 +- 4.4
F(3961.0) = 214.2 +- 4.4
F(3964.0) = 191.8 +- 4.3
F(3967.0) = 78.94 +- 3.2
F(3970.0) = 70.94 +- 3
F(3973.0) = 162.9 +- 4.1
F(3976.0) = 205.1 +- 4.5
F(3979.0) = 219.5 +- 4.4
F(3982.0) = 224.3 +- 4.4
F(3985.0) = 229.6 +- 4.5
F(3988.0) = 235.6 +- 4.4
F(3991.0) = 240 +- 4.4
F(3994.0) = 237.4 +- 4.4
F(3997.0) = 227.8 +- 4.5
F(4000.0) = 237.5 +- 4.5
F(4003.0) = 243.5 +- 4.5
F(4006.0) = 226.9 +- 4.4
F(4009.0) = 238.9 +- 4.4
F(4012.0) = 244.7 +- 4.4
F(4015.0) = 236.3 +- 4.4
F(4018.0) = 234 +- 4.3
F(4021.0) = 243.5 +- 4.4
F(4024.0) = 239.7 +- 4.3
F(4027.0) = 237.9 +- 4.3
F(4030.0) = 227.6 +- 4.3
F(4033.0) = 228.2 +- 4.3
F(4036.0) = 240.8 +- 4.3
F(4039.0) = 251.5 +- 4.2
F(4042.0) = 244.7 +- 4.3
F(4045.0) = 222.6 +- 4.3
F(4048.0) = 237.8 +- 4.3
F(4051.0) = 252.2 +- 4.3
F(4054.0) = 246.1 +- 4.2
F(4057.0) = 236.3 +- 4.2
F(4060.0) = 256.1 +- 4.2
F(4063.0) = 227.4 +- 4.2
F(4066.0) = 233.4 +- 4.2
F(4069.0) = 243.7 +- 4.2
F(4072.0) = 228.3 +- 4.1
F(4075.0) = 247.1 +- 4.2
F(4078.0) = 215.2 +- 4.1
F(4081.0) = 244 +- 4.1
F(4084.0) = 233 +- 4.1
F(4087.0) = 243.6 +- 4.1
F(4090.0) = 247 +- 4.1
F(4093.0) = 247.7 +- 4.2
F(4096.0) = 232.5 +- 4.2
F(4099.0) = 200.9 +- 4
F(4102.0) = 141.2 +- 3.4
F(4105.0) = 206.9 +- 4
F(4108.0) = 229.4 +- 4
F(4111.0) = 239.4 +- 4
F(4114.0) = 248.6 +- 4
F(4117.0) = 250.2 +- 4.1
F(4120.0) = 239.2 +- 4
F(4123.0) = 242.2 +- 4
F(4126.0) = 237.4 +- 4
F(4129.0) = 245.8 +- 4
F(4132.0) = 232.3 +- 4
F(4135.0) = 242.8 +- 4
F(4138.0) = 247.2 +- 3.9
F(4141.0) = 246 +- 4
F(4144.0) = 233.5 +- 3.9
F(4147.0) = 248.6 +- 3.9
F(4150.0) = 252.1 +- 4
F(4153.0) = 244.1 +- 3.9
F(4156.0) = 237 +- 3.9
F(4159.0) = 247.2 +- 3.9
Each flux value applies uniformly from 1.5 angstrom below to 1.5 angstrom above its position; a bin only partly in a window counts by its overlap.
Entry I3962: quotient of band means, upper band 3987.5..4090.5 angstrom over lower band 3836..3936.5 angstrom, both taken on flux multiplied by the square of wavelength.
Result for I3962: 1.3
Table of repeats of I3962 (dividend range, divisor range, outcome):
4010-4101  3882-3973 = 1.37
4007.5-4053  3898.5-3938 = 1.36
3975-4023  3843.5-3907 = 1.19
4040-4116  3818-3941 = 1.32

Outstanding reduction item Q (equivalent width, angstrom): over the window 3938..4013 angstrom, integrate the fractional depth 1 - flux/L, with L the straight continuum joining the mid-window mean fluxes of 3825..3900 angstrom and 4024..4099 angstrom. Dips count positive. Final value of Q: 4.4 angstrom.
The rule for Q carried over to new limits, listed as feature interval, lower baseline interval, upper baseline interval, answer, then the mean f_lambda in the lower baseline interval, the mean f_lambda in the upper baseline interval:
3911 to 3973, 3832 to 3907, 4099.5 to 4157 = 9.0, 200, 234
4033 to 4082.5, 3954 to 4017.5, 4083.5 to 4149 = -3.6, 210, 234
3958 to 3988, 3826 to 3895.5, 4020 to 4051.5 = 5.6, 197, 238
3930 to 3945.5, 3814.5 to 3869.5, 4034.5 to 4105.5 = 4.9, 200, 233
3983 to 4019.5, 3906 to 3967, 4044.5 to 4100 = -4.0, 191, 237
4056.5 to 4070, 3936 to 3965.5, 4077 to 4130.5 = -1.0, 204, 230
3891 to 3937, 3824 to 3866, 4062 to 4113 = 3.5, 196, 227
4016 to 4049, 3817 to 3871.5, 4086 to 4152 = -2.0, 200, 234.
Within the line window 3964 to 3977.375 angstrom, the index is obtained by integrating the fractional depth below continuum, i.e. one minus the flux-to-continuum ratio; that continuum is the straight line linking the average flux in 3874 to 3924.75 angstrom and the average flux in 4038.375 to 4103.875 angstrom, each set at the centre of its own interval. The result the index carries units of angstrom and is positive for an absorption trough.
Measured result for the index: 5.0 angstrom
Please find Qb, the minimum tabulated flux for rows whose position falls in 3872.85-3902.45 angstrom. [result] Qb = 126.1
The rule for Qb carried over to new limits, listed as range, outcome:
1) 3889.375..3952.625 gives 48.44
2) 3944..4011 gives 70.94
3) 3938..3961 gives 200.2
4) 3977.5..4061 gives 219.5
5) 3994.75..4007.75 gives 226.9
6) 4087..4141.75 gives 141.2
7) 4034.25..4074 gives 222.6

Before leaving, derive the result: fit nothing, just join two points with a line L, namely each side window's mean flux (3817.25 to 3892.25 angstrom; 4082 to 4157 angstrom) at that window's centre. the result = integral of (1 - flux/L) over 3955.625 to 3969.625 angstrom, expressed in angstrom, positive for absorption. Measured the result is 2.9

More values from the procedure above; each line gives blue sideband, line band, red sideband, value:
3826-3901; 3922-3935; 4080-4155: 3.85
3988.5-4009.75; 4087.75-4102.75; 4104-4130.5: 1.19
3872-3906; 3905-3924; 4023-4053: -1.21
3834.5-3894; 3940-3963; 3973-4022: 0.77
